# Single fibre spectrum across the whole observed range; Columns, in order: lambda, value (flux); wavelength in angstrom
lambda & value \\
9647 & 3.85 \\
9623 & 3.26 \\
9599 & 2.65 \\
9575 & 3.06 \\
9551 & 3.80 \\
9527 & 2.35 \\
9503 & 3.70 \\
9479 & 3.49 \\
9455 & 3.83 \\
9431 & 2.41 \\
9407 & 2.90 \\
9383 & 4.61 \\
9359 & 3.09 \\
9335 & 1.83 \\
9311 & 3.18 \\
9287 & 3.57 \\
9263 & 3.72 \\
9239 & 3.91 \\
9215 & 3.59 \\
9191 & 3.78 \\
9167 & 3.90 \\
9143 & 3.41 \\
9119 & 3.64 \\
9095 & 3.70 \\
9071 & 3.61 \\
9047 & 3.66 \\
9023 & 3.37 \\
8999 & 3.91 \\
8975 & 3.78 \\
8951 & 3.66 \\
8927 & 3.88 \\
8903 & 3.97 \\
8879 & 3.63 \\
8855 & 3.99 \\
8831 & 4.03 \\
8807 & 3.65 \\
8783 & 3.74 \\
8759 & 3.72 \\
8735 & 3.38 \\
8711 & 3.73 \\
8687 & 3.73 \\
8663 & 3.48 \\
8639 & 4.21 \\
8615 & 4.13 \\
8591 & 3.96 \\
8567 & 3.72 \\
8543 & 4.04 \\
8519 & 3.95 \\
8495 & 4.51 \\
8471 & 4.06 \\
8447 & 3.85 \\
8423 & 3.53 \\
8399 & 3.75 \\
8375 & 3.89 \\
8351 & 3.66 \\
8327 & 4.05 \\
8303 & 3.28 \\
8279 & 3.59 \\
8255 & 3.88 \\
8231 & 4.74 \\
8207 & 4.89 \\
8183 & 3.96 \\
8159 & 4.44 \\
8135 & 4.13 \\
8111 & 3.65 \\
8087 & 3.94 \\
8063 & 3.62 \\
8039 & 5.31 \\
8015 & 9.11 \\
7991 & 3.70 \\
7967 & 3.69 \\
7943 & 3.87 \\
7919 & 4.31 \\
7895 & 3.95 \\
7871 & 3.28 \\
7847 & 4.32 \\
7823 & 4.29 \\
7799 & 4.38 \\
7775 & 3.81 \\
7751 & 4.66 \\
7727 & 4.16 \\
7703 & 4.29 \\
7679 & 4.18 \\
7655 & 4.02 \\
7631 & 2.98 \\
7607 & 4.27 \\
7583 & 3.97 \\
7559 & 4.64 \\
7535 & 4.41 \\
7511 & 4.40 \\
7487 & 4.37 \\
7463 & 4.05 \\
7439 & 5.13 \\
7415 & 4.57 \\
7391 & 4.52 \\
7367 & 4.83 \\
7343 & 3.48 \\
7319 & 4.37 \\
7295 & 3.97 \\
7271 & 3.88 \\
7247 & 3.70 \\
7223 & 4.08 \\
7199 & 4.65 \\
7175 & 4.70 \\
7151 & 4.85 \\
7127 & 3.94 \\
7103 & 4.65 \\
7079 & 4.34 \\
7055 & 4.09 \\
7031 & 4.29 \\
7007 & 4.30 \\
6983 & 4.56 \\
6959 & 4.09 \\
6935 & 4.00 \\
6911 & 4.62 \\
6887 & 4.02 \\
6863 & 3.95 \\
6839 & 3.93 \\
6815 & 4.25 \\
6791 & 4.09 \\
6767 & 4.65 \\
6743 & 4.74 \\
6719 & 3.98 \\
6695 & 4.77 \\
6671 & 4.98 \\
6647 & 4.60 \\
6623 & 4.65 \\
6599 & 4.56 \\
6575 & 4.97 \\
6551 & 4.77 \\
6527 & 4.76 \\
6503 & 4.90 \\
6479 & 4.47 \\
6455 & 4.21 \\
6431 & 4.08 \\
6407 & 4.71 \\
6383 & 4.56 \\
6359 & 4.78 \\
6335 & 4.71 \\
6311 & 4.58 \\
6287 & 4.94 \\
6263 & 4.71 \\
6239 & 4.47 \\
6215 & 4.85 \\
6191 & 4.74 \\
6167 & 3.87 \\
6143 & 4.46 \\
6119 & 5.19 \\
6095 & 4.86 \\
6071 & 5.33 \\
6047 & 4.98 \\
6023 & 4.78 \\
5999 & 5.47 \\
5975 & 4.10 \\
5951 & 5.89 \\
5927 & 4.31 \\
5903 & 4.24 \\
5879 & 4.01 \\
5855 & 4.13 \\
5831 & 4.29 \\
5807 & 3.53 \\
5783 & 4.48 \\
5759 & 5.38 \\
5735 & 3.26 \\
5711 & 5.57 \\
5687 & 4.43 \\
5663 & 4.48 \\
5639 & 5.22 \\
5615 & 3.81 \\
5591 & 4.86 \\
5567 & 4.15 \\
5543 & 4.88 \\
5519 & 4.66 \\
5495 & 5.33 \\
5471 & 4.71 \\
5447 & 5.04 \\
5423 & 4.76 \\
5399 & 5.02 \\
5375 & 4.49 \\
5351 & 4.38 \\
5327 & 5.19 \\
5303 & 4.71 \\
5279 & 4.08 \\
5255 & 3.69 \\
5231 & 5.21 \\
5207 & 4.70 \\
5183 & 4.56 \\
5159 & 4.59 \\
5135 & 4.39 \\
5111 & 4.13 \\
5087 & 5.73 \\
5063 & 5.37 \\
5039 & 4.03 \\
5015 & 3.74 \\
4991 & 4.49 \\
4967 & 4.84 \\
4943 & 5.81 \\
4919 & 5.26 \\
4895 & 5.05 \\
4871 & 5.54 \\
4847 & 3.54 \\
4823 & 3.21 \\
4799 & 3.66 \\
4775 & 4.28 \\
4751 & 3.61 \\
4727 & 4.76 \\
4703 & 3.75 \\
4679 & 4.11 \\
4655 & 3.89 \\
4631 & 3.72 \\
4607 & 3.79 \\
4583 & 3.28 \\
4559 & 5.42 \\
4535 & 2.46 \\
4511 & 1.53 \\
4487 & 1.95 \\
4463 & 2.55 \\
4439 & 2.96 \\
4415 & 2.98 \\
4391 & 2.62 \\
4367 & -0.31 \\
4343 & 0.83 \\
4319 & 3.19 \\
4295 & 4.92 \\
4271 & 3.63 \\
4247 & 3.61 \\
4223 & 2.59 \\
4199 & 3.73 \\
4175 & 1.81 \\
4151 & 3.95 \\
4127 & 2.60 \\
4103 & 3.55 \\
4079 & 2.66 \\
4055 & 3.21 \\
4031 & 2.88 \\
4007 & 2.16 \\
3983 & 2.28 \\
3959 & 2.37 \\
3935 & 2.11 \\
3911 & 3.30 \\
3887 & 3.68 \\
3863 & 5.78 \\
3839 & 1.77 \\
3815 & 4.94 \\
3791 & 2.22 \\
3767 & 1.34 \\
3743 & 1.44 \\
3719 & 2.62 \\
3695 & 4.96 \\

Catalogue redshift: 0.222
